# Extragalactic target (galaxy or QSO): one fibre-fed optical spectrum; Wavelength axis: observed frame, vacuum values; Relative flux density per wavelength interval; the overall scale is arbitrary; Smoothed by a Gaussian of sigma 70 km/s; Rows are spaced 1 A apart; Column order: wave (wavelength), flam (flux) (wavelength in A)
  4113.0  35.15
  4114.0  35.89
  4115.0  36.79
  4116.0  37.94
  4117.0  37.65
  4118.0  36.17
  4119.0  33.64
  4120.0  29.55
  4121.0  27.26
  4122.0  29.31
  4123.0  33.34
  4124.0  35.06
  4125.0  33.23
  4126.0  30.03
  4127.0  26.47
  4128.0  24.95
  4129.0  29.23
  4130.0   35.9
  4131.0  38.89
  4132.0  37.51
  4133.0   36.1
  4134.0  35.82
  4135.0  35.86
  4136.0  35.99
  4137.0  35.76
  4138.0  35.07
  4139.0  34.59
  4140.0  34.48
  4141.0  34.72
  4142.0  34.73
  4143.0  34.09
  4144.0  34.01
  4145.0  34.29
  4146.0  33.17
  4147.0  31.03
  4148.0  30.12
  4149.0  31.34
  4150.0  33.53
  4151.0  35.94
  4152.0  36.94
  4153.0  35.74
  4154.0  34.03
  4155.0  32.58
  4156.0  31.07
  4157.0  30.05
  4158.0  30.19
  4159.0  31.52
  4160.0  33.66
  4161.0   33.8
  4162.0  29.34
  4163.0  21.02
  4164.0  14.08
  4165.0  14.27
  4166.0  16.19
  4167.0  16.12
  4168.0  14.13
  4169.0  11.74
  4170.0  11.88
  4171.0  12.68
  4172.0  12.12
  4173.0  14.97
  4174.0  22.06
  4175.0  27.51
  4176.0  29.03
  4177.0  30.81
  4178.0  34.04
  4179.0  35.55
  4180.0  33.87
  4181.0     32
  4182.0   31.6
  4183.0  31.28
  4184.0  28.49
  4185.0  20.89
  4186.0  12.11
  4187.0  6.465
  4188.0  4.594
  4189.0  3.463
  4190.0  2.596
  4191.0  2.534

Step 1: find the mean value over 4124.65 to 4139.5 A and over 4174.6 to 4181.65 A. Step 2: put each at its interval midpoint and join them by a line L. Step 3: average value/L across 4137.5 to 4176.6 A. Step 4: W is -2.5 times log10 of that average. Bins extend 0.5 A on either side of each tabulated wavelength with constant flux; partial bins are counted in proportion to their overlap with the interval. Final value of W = 0.20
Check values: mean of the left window 33.7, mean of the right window 31.9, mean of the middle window 27.4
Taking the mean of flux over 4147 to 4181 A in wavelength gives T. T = 26.3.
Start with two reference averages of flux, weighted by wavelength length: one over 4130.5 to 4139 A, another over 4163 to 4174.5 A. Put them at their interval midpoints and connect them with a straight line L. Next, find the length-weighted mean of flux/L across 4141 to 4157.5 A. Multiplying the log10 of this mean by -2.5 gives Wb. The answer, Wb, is -0.23 mag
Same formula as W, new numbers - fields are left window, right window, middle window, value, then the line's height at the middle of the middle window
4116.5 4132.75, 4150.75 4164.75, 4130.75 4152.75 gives -0.11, 31.3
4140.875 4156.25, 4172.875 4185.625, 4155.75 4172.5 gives 0.43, 31.2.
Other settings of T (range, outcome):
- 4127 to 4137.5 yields 34.2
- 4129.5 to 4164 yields 33.3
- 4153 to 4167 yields 27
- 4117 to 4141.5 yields 33.4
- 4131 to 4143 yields 35.6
